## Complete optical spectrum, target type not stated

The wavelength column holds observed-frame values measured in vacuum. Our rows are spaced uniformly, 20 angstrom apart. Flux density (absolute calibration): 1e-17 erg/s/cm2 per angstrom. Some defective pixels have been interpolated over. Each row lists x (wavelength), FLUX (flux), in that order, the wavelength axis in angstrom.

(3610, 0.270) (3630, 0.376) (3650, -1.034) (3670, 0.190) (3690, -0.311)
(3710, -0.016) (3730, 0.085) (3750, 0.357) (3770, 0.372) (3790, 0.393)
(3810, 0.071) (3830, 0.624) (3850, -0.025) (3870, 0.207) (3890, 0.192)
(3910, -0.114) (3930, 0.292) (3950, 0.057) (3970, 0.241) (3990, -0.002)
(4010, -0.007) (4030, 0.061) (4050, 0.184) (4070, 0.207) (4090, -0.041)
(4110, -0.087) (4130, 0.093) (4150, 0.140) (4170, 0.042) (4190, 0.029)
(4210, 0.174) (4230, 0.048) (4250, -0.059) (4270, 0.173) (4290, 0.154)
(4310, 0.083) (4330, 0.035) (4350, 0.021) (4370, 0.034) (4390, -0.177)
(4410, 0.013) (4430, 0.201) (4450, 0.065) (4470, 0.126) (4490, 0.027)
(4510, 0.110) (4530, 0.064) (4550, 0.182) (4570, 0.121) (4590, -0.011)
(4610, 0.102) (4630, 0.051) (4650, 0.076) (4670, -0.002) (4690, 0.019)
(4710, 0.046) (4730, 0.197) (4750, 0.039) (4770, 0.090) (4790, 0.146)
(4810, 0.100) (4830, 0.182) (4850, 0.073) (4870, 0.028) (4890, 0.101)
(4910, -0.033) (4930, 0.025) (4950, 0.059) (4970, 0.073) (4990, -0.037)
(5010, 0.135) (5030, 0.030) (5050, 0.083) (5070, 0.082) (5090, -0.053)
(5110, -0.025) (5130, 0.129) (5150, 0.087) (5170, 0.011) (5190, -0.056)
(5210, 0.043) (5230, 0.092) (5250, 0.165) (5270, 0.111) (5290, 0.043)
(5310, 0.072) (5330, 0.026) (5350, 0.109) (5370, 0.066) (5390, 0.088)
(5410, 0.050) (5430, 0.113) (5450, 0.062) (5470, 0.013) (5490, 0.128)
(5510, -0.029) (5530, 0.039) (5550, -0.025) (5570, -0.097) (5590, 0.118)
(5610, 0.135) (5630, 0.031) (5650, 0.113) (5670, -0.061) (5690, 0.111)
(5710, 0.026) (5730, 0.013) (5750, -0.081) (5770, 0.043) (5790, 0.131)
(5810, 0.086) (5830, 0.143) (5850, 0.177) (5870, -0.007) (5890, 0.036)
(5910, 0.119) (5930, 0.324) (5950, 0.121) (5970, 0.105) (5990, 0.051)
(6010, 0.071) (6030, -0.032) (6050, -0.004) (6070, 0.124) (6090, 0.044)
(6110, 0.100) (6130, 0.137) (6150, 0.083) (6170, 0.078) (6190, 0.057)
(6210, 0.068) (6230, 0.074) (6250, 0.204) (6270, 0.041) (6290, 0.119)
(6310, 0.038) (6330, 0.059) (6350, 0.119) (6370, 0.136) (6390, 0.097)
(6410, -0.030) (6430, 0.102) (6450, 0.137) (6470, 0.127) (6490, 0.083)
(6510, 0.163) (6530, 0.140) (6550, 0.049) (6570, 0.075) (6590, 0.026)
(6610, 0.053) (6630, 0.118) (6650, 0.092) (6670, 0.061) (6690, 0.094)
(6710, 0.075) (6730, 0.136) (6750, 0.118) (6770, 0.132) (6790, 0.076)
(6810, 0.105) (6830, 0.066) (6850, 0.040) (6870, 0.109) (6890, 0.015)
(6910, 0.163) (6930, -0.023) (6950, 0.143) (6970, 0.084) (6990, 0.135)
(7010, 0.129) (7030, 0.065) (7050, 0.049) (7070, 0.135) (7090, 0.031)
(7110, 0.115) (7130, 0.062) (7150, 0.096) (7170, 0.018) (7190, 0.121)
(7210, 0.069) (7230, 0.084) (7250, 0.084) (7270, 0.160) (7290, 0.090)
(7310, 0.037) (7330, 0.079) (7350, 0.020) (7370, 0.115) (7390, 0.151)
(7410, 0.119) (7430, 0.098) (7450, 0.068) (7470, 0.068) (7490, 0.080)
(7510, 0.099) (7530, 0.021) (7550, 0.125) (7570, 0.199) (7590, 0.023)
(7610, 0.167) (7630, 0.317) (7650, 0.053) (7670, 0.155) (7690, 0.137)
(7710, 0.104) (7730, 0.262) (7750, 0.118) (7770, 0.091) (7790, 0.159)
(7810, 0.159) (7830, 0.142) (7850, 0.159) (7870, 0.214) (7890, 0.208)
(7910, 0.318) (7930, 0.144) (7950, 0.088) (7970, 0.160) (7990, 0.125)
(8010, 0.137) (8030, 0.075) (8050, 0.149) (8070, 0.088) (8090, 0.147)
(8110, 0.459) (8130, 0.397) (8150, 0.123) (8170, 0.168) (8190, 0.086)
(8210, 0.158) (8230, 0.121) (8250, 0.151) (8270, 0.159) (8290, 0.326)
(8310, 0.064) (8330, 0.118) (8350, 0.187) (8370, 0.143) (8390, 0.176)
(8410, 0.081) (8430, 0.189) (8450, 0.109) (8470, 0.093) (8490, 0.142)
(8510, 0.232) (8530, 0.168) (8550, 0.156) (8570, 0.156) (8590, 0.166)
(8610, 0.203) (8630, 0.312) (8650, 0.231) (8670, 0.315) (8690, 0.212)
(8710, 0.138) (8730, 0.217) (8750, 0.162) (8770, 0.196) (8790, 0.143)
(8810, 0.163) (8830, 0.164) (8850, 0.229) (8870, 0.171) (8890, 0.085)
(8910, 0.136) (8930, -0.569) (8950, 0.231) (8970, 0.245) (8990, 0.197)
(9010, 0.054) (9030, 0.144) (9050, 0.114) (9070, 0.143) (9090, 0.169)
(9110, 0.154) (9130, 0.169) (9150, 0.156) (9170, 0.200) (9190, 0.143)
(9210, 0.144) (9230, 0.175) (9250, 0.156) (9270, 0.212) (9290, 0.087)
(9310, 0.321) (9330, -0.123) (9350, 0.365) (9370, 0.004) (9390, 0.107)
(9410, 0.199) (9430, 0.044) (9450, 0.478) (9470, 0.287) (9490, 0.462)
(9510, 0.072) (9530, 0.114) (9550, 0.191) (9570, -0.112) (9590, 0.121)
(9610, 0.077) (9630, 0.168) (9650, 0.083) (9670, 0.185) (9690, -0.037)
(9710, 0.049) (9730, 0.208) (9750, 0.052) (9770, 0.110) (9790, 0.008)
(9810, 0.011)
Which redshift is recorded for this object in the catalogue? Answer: 1.18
